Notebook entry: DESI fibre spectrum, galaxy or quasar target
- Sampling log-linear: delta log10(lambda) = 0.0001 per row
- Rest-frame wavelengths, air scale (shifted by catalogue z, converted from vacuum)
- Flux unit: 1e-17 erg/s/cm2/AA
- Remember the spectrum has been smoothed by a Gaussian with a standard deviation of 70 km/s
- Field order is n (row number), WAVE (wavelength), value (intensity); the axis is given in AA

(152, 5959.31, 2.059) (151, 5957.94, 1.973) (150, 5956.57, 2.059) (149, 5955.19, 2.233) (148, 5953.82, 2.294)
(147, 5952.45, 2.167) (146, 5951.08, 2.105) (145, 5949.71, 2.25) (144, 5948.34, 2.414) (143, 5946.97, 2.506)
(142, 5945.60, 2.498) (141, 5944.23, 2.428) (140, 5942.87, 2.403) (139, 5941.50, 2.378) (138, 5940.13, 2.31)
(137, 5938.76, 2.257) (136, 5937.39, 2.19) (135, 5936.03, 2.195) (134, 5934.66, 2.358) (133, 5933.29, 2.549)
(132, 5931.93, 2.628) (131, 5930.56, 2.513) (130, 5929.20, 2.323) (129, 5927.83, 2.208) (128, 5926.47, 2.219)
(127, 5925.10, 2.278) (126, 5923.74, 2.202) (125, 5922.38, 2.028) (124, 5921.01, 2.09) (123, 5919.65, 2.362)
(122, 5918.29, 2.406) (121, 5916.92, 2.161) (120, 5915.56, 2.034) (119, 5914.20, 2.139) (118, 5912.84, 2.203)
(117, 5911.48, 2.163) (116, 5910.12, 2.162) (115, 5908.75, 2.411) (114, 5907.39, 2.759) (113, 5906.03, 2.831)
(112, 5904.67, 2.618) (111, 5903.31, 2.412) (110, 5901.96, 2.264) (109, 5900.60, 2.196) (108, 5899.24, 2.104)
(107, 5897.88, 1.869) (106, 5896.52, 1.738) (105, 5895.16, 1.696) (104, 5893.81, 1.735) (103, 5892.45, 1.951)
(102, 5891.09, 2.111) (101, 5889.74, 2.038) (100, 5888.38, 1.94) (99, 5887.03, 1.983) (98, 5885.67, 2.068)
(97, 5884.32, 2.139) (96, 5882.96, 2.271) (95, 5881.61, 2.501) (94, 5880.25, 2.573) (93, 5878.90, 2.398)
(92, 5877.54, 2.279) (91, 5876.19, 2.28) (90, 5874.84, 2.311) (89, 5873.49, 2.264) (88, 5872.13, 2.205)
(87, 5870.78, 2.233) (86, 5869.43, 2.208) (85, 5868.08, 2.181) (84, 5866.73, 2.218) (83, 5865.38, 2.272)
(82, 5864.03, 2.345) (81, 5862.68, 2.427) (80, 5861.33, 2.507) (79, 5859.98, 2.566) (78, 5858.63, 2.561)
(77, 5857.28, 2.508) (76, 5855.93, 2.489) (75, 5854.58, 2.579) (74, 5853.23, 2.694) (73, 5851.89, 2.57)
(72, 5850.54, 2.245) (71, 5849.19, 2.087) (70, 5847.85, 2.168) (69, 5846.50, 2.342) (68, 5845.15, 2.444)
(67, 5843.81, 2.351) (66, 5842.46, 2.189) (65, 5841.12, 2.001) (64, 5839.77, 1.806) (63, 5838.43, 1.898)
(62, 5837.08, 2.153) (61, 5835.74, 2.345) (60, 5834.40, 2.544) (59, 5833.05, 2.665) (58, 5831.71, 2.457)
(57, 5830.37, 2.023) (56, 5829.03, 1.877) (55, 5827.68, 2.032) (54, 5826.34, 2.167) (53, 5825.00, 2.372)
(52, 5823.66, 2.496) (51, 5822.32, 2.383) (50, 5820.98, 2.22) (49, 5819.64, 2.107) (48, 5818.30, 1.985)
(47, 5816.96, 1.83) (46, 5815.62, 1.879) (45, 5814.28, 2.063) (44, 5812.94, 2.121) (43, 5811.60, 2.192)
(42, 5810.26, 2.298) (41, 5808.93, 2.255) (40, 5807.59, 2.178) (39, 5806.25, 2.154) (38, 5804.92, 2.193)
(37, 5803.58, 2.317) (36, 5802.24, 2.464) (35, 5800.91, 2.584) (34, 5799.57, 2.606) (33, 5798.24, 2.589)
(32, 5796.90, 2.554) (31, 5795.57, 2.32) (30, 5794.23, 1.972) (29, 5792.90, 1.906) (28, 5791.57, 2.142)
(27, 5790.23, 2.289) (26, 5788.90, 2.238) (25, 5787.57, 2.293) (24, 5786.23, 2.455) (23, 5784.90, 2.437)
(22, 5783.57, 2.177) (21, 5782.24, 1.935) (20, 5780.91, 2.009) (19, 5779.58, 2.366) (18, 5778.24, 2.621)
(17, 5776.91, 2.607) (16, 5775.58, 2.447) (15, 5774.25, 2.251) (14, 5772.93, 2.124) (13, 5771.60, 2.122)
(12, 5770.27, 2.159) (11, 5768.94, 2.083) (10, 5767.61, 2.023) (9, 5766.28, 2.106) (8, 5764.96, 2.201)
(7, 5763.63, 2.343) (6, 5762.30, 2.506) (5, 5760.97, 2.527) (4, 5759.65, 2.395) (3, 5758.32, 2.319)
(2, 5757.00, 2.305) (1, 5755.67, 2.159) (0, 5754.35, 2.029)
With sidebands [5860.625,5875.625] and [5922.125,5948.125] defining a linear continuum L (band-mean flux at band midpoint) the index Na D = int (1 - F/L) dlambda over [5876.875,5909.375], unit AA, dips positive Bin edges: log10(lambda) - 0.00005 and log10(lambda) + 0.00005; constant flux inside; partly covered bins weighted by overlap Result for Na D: 1.5 AA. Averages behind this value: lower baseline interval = 2.29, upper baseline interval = 2.35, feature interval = 2.2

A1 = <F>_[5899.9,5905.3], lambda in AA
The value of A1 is 2.37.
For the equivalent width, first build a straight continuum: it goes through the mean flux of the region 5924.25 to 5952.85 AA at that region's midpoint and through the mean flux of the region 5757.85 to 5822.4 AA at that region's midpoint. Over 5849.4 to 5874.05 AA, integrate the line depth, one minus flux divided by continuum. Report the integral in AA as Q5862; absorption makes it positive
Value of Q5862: -1.00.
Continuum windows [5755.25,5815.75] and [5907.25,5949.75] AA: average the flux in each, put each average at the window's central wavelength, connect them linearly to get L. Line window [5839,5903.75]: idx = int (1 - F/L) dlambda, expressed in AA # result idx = 1.7 AA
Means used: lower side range 2.27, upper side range 2.31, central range 2.23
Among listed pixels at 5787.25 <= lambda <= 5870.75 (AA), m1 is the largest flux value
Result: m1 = 2.694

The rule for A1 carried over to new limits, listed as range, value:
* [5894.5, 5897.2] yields 1.71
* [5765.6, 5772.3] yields 2.1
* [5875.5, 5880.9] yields 2.38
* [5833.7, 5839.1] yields 2.24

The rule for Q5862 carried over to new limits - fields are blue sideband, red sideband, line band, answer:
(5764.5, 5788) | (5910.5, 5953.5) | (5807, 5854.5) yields 0.9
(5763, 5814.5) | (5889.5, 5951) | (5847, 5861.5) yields -1.2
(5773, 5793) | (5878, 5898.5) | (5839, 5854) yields -0.8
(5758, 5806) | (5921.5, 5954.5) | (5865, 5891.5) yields 1.0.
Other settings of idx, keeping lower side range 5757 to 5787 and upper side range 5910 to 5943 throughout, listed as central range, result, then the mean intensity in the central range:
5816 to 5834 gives 0.6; 2.2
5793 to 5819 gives 0.5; 2.23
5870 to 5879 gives 0.0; 2.27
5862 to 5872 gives 0.0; 2.27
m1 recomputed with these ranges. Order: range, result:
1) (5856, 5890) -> 2.573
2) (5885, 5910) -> 2.831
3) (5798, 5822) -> 2.606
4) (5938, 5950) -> 2.506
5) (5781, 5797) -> 2.554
